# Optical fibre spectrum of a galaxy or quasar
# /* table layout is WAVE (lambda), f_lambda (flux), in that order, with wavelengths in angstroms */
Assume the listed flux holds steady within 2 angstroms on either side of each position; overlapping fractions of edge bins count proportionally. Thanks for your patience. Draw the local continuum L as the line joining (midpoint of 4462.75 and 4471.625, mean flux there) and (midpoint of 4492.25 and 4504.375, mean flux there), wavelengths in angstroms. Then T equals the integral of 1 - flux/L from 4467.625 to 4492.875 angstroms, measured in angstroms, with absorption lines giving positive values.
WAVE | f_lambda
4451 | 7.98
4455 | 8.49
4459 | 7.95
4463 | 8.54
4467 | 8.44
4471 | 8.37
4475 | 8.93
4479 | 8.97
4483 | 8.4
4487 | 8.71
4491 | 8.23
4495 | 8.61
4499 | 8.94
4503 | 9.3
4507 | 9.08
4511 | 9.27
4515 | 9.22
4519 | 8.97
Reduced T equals 0.10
